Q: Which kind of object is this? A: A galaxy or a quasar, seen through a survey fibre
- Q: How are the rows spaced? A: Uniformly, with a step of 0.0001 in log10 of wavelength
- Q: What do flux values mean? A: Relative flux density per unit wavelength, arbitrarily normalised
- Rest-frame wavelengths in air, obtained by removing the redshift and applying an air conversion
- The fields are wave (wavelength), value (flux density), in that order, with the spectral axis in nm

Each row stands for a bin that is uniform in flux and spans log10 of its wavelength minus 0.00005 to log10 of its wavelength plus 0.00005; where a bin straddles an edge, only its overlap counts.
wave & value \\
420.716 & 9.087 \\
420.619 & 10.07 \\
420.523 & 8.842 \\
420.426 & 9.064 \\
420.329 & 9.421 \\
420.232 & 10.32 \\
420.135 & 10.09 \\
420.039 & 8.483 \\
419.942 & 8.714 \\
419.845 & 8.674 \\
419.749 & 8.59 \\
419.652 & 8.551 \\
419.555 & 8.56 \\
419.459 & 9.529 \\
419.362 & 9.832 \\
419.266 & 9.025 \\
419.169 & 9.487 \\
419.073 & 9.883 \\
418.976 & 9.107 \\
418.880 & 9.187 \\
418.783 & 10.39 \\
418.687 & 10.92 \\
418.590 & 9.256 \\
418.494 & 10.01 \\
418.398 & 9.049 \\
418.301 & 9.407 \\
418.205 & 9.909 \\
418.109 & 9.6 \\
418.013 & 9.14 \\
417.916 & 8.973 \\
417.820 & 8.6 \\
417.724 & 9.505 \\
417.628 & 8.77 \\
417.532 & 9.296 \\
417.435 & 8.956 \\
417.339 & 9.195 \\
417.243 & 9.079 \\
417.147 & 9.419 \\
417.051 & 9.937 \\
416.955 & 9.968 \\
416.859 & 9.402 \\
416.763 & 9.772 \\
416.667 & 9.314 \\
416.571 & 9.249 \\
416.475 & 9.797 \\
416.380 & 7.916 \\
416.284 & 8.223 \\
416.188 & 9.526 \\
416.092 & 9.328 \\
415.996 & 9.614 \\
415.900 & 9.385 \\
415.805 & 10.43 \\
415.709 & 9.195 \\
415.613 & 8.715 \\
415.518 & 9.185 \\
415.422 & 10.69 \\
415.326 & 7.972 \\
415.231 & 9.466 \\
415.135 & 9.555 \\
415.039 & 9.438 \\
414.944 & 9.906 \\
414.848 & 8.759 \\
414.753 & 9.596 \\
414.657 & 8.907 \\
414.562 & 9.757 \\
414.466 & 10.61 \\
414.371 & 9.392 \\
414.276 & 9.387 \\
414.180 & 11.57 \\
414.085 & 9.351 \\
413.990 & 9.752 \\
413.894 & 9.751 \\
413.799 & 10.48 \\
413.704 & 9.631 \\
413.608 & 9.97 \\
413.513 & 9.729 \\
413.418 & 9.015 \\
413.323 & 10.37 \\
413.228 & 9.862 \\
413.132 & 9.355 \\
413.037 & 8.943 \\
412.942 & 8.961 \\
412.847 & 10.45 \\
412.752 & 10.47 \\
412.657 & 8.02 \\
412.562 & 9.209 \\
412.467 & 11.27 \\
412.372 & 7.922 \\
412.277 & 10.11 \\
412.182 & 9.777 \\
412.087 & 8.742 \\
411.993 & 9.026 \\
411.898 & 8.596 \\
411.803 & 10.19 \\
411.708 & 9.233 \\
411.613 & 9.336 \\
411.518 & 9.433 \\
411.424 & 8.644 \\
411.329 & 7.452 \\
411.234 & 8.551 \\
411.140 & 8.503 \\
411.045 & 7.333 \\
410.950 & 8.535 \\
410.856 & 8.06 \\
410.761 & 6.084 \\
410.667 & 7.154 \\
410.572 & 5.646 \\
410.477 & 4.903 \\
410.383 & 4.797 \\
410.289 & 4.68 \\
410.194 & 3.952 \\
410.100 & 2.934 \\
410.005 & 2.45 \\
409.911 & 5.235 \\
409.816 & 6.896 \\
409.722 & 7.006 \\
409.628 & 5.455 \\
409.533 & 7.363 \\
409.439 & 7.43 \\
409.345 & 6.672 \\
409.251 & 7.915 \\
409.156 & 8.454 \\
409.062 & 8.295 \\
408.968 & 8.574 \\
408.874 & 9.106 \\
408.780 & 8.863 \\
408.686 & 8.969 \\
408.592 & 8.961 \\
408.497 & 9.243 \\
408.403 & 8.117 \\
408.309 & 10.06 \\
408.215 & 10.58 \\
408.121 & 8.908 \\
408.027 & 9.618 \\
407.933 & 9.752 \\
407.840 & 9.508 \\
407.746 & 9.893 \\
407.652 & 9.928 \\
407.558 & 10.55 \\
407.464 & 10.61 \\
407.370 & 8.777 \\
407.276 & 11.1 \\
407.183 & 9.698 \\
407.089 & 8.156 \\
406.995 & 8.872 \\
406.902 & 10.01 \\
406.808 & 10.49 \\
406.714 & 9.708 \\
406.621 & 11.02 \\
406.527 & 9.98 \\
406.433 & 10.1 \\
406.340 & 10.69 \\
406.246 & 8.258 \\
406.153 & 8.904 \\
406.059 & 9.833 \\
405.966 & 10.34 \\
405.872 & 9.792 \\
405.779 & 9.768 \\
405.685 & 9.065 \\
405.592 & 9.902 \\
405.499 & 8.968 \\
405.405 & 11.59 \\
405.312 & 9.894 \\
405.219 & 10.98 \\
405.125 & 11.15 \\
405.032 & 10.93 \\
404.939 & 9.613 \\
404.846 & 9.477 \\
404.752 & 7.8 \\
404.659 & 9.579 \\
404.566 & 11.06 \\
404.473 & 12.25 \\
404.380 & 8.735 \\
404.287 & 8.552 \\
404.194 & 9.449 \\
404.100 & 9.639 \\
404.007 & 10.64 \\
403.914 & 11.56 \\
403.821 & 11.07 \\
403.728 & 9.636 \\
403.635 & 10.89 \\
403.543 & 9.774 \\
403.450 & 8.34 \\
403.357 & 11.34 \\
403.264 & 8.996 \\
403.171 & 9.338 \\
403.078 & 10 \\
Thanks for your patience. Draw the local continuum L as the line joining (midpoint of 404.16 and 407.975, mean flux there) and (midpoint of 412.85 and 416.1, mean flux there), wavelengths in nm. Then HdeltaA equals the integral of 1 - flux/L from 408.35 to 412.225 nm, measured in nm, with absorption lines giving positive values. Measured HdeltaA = 0.90 nm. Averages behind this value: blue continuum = 9.88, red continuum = 9.6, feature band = 7.48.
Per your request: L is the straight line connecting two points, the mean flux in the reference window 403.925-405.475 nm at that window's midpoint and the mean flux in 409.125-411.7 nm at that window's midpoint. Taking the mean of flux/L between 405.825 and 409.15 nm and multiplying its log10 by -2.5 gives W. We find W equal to -0.14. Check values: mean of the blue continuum 10.1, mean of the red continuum 6.73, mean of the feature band 9.57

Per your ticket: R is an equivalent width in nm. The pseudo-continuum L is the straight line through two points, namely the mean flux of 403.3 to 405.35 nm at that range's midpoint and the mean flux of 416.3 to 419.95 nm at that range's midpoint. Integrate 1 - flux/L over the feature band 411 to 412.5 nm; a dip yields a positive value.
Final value 0.11 nm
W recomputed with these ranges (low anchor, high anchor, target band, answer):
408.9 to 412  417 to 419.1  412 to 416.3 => -0.16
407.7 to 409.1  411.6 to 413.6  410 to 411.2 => 0.50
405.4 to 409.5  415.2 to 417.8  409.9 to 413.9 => 0.14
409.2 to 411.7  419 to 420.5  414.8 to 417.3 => -0.14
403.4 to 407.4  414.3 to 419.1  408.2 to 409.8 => 0.19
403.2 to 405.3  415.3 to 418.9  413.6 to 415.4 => -0.01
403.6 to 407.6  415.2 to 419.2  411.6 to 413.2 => 0.03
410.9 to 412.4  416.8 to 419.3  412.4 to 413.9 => -0.08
